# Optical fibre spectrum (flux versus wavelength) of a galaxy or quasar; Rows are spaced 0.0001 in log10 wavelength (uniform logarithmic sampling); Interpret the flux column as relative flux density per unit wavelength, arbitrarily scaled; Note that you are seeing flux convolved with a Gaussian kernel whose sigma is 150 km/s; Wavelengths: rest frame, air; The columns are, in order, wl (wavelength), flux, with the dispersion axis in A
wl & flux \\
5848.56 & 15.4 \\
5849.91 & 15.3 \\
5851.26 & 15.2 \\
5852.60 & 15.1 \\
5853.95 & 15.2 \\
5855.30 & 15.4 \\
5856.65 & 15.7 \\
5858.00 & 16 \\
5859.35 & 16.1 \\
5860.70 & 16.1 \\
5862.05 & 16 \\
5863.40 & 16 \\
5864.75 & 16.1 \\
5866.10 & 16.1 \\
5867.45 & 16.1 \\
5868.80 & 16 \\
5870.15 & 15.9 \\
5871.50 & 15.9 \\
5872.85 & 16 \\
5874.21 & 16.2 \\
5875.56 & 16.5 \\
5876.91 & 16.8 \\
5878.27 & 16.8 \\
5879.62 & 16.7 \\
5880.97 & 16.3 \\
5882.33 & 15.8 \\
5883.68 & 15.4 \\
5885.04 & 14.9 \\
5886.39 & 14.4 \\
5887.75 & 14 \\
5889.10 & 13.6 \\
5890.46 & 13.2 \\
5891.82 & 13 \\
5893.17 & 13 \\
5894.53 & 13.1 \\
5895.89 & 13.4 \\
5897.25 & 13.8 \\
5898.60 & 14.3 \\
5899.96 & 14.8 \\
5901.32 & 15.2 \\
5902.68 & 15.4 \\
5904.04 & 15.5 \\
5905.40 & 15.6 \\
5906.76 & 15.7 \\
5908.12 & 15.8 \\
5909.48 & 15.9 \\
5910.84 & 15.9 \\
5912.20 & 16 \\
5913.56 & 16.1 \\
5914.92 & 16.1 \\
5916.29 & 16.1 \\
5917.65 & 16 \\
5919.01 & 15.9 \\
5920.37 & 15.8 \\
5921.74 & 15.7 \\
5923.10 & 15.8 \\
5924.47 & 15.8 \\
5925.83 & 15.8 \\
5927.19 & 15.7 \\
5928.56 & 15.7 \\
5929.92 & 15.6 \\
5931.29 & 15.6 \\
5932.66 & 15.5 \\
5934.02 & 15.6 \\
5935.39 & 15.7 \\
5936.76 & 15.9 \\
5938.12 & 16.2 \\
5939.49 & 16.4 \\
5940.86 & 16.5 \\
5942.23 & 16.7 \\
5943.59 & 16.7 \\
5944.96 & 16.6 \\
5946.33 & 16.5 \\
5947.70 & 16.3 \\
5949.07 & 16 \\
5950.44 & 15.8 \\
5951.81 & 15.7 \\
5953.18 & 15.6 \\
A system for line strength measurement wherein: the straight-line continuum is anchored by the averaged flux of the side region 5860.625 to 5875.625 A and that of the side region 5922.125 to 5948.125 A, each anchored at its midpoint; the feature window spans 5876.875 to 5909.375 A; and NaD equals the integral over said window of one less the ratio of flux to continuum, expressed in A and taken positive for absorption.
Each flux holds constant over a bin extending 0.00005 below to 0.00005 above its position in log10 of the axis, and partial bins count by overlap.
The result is 2.5 A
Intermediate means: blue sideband 16.1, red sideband 16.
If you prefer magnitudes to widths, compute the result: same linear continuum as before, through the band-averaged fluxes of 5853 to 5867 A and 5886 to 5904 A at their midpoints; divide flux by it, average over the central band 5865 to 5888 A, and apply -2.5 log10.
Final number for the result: -0.07 mag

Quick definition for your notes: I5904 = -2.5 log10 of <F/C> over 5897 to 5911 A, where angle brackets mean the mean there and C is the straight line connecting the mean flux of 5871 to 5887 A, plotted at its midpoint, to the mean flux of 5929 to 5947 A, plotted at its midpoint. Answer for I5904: 0.05 mag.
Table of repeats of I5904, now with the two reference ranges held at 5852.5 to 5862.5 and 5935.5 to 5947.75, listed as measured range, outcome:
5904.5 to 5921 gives 0.02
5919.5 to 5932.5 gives 0.04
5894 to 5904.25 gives 0.12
